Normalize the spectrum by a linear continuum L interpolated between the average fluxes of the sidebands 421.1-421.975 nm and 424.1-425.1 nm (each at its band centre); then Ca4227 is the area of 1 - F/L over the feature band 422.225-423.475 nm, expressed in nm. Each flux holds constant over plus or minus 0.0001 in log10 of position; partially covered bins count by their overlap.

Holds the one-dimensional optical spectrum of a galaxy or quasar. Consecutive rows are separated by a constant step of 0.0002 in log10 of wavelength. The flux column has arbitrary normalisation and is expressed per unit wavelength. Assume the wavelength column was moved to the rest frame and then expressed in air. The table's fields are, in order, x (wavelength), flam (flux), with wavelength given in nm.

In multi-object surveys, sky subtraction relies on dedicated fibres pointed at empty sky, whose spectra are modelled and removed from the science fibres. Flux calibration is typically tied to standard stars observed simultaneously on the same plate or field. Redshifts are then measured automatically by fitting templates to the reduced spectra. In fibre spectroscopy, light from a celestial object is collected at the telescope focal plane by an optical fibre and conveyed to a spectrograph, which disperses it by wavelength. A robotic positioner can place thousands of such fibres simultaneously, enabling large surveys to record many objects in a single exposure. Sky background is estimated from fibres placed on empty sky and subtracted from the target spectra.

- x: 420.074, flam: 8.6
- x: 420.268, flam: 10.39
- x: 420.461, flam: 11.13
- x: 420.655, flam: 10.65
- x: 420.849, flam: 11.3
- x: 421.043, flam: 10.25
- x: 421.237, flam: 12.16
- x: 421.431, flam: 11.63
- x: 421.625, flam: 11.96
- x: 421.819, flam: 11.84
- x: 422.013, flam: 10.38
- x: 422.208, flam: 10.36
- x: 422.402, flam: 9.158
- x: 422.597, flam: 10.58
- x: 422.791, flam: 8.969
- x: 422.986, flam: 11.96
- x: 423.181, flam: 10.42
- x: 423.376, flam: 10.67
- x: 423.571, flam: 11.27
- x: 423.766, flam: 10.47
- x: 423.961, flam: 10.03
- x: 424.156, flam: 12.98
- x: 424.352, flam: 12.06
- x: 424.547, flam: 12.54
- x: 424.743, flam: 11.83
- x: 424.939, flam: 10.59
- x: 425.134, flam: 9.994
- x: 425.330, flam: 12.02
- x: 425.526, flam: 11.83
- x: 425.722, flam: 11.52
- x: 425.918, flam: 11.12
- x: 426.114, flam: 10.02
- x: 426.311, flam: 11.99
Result 0.16 nm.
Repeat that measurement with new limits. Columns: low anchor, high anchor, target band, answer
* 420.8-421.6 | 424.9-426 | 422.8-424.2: 0.048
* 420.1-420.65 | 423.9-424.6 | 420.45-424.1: 0.117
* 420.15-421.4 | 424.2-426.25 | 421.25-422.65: 0.019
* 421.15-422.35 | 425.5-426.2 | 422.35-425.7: 0.034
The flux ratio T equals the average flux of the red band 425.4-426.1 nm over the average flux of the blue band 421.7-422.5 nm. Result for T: 1.1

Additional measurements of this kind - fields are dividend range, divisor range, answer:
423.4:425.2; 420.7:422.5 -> 1.03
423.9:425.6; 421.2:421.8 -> 0.97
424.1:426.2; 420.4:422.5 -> 1.05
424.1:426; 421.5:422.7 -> 1.08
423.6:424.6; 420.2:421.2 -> 1.07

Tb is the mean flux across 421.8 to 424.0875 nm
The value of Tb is 10.5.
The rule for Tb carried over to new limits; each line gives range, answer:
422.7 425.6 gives 11.2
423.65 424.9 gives 11.6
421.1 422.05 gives 11.6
